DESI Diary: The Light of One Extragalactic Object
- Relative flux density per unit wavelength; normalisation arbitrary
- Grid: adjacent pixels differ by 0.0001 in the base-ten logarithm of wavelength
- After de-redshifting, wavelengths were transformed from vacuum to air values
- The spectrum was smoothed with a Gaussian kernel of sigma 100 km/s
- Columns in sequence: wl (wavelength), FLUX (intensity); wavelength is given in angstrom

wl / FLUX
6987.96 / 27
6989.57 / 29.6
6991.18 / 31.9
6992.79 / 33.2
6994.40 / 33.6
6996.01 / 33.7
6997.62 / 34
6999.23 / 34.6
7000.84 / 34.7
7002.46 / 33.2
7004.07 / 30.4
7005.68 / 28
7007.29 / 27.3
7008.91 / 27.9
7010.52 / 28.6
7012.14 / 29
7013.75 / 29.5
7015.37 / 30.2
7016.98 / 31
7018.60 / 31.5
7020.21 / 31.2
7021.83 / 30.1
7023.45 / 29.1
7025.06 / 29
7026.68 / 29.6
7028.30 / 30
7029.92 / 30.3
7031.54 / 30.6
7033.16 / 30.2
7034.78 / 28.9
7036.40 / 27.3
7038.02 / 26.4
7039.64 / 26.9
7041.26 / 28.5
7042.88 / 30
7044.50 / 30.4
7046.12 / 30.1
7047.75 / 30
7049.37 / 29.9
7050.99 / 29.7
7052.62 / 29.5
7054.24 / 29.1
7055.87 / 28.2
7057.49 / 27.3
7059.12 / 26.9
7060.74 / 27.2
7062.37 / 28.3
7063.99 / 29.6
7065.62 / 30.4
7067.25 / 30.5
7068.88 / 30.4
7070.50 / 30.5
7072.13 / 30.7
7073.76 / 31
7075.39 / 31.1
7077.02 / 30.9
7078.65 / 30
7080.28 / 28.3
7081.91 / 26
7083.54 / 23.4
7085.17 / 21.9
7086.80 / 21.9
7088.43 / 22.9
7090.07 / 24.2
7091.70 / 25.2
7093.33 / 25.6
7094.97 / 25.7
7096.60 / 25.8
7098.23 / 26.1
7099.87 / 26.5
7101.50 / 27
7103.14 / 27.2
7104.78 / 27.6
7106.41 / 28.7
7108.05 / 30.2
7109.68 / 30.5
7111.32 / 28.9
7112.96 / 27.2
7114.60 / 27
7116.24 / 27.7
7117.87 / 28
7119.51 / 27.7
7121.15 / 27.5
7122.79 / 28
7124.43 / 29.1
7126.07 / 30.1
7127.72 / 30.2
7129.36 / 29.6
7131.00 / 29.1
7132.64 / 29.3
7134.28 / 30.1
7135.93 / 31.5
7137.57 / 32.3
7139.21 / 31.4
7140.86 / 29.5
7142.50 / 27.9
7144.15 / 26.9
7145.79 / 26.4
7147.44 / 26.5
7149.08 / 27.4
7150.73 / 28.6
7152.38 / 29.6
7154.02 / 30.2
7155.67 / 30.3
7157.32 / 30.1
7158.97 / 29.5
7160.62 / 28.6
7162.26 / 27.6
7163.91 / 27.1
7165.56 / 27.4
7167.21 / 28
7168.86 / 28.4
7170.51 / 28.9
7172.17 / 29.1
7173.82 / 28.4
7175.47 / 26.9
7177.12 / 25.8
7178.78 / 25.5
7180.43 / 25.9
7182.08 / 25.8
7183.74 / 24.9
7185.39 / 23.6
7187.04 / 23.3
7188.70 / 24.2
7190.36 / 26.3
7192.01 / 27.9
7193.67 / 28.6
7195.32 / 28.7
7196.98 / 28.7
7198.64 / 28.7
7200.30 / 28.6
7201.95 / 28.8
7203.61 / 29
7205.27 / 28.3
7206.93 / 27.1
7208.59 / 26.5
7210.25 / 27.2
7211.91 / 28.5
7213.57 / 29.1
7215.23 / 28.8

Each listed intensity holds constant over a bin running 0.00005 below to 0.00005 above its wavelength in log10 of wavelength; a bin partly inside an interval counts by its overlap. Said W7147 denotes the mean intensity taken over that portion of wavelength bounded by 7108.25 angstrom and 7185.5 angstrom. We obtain 28.4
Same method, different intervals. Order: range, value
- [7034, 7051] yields 28.9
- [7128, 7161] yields 29.3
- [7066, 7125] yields 27.5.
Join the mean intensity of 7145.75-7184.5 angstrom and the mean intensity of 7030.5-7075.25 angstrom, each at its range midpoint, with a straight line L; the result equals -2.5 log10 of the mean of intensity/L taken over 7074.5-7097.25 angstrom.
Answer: 0.11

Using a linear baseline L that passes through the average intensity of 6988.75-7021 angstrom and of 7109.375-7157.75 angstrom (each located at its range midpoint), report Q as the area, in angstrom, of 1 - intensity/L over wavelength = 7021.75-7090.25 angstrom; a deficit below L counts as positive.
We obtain 3.9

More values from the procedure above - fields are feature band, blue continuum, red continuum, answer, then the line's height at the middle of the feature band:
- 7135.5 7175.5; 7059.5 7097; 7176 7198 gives -3.4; 26.5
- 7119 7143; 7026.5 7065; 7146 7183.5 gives -1.2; 28.2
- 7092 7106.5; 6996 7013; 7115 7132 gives 1.3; 29.1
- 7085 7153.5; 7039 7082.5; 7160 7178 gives 1.7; 28.5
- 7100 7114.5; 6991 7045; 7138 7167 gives 0.4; 29.2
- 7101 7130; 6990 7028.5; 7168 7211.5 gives 0.2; 28.7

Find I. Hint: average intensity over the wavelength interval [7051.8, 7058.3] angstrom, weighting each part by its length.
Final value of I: 28.5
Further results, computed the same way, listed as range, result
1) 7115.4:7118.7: 27.9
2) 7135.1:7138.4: 31.9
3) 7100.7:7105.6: 27.3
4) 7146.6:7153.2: 28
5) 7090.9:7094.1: 25.4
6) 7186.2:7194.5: 26.1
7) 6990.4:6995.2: 32.9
